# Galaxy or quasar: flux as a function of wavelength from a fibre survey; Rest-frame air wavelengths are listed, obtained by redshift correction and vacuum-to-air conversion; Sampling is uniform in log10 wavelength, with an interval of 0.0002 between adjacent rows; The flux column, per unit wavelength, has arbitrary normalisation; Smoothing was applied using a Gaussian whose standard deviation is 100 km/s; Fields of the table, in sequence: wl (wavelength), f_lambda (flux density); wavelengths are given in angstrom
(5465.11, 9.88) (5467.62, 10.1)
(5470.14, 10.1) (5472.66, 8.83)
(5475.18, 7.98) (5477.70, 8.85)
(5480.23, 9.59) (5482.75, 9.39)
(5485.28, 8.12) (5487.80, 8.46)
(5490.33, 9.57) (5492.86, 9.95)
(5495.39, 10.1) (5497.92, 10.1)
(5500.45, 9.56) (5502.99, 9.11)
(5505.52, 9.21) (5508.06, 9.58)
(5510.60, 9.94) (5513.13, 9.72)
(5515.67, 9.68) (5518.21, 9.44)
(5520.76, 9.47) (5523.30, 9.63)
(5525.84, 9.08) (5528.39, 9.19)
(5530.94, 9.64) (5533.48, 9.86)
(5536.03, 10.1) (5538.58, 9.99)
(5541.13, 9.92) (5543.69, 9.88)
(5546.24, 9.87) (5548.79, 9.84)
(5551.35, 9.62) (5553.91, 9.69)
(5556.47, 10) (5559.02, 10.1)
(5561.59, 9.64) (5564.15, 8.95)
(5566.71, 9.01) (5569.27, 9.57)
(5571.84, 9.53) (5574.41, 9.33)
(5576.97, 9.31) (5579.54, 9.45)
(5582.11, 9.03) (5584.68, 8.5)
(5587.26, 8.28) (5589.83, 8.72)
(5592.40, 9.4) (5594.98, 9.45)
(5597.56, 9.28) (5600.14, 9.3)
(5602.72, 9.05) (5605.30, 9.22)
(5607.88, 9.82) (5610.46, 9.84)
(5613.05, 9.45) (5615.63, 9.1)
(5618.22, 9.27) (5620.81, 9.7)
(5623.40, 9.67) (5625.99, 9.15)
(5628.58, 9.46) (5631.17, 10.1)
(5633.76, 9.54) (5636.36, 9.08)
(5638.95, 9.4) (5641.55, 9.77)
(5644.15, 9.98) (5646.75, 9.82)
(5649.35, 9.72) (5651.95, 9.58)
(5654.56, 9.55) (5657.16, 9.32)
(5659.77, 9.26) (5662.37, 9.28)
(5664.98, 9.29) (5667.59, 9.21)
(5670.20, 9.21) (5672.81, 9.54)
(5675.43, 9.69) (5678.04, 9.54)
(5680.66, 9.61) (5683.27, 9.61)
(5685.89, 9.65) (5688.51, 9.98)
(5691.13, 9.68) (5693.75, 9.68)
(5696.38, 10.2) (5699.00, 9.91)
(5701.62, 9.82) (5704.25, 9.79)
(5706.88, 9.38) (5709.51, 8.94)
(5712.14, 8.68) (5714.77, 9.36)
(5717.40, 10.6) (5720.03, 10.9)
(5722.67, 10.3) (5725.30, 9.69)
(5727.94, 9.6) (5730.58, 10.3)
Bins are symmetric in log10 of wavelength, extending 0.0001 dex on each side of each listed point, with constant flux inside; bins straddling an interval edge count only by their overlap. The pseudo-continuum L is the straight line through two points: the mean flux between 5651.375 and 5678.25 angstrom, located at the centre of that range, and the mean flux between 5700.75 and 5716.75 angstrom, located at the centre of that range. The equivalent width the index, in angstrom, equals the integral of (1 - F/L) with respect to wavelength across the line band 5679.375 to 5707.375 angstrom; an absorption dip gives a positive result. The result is -1.17 angstrom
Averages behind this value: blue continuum 9.4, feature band 9.77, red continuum 9.37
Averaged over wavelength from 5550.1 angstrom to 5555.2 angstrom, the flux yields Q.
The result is 9.65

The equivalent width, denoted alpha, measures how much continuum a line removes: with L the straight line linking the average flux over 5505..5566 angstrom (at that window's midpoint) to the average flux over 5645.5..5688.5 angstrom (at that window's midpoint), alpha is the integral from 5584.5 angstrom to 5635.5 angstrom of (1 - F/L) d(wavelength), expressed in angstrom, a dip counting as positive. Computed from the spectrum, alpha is 1.3 angstrom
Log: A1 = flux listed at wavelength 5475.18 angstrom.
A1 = 7.98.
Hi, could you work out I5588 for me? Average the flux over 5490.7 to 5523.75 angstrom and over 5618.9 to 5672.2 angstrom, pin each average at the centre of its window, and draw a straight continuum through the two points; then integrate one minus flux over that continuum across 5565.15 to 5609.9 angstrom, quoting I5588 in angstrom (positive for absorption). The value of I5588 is 1.71 angstrom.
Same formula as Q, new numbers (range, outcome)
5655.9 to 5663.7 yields 9.29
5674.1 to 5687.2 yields 9.62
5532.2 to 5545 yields 9.95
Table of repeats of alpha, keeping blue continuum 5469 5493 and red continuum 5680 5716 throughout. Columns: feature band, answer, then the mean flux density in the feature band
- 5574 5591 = 0.7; 8.93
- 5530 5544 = -1.1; 9.91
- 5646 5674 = 0.2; 9.43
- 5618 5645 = -0.4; 9.56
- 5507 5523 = -0.9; 9.64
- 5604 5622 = -0.2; 9.48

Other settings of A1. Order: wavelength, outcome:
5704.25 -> 9.79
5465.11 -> 9.88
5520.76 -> 9.47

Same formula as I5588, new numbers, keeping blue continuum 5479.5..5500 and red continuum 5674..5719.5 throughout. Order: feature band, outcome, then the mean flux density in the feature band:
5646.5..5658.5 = 0.05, 9.58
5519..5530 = 0.12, 9.35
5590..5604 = 0.44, 9.25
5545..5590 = 0.66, 9.37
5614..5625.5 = 0.20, 9.42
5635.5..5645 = 0.04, 9.56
